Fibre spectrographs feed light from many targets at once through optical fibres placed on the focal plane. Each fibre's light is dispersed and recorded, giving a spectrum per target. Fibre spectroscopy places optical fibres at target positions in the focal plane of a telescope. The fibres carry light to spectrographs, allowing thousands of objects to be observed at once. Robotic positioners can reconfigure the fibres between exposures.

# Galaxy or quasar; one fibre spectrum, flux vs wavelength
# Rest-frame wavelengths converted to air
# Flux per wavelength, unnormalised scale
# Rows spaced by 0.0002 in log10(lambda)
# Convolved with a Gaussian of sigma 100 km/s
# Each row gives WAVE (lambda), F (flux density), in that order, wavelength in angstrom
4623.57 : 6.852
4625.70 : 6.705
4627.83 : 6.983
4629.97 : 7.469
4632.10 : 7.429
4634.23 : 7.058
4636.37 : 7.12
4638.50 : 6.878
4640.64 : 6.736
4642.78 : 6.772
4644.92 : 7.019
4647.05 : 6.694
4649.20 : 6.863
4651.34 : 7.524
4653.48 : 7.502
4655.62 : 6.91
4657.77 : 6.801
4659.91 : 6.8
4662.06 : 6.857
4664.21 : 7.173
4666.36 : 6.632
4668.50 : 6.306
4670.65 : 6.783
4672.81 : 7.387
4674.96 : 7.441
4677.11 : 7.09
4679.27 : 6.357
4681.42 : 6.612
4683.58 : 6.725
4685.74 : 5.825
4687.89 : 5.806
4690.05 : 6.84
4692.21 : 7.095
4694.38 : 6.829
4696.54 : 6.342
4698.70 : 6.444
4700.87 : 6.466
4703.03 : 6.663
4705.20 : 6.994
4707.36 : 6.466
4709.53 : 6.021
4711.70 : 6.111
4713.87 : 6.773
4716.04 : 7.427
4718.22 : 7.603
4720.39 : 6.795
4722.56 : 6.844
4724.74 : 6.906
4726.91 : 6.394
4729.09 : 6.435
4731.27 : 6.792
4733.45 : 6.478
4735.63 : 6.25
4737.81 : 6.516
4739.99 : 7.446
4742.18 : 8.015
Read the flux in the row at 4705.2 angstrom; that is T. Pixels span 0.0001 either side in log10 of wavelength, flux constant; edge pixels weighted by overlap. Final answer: 6.994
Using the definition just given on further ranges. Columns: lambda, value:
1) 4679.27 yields 6.357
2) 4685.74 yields 5.825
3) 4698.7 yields 6.444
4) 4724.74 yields 6.906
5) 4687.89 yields 5.806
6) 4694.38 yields 6.829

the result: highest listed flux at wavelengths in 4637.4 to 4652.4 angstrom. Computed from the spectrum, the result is 7.524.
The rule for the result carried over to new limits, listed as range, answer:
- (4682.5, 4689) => 6.725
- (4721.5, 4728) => 6.906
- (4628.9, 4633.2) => 7.469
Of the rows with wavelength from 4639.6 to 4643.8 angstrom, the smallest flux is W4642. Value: 6.736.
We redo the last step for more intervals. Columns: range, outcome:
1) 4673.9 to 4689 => 5.806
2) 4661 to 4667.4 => 6.632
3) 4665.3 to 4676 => 6.306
